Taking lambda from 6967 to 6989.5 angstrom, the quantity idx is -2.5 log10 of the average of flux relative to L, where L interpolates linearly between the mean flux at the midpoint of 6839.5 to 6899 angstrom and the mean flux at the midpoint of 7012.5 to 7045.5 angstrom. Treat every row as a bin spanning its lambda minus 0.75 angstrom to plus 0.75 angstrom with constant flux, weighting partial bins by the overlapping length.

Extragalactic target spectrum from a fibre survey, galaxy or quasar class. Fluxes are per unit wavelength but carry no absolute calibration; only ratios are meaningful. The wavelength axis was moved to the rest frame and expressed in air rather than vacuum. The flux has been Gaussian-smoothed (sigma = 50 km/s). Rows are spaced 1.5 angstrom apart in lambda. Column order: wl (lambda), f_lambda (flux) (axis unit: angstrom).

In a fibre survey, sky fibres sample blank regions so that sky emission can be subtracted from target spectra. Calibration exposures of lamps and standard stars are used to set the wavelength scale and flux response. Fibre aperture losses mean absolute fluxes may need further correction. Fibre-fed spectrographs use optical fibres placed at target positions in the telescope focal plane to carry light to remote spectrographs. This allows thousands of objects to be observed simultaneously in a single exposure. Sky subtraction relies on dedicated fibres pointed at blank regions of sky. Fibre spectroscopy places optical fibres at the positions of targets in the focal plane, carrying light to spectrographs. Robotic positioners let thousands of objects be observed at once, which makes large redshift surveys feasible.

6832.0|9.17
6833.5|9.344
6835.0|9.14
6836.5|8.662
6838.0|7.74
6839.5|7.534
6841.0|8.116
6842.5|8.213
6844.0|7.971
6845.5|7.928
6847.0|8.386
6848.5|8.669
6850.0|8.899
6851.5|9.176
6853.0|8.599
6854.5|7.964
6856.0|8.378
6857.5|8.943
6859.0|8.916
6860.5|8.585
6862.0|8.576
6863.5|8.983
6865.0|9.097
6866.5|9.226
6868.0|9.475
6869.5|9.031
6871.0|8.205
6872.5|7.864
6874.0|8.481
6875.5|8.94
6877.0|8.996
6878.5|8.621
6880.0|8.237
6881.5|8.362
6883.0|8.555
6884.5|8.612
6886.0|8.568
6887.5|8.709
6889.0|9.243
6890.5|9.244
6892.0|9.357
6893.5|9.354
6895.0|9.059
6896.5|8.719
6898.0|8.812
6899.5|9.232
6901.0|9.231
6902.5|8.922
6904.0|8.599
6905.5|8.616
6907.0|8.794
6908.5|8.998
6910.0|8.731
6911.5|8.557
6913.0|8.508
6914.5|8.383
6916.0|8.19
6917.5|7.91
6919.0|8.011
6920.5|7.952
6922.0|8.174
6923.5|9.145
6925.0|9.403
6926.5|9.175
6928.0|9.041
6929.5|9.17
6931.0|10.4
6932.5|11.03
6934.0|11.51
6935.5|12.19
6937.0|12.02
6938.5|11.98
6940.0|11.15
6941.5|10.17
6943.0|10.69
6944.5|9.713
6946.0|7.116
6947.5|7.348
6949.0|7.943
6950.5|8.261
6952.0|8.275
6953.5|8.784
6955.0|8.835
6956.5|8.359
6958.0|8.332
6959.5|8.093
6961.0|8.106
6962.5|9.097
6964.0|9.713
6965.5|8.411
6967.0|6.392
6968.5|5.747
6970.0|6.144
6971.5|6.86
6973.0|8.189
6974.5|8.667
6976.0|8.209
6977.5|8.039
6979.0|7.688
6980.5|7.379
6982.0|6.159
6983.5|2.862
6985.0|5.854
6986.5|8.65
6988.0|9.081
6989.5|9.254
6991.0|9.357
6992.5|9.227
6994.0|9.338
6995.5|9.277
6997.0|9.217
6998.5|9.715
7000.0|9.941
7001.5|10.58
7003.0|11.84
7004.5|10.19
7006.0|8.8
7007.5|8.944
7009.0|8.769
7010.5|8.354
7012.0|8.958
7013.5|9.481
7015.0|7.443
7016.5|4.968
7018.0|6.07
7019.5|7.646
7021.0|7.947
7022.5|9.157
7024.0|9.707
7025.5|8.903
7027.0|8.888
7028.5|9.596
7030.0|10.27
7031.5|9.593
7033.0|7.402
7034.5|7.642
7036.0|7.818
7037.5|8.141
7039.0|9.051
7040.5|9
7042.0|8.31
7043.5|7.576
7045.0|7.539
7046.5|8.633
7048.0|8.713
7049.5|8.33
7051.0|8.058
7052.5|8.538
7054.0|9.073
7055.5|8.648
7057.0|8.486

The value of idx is 0.18 mag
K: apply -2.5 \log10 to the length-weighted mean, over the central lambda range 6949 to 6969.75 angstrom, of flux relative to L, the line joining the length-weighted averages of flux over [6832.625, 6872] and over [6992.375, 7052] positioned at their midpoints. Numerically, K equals 0.07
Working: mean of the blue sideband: 8.6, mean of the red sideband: 8.72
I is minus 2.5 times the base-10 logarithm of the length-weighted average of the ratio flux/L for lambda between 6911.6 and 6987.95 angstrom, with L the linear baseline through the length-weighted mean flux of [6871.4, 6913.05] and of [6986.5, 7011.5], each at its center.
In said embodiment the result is 0.07 mag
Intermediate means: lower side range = 8.78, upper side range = 9.46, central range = 8.55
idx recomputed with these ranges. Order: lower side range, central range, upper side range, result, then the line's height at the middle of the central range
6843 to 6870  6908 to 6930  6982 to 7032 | 0.010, 8.69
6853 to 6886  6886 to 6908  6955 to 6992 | -0.070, 8.42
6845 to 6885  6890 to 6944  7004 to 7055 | -0.098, 8.59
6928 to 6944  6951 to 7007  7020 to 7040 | 0.185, 9.93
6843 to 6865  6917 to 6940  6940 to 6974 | -0.181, 8.36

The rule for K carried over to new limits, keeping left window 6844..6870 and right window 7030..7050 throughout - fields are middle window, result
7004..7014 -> -0.08 mag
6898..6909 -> -0.03 mag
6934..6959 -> -0.11 mag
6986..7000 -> -0.10 mag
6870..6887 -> 0.02 mag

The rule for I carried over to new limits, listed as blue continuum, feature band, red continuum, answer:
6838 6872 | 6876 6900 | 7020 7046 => -0.035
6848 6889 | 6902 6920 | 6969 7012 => 0.014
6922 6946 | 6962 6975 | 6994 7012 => 0.283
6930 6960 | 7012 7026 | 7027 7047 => 0.100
